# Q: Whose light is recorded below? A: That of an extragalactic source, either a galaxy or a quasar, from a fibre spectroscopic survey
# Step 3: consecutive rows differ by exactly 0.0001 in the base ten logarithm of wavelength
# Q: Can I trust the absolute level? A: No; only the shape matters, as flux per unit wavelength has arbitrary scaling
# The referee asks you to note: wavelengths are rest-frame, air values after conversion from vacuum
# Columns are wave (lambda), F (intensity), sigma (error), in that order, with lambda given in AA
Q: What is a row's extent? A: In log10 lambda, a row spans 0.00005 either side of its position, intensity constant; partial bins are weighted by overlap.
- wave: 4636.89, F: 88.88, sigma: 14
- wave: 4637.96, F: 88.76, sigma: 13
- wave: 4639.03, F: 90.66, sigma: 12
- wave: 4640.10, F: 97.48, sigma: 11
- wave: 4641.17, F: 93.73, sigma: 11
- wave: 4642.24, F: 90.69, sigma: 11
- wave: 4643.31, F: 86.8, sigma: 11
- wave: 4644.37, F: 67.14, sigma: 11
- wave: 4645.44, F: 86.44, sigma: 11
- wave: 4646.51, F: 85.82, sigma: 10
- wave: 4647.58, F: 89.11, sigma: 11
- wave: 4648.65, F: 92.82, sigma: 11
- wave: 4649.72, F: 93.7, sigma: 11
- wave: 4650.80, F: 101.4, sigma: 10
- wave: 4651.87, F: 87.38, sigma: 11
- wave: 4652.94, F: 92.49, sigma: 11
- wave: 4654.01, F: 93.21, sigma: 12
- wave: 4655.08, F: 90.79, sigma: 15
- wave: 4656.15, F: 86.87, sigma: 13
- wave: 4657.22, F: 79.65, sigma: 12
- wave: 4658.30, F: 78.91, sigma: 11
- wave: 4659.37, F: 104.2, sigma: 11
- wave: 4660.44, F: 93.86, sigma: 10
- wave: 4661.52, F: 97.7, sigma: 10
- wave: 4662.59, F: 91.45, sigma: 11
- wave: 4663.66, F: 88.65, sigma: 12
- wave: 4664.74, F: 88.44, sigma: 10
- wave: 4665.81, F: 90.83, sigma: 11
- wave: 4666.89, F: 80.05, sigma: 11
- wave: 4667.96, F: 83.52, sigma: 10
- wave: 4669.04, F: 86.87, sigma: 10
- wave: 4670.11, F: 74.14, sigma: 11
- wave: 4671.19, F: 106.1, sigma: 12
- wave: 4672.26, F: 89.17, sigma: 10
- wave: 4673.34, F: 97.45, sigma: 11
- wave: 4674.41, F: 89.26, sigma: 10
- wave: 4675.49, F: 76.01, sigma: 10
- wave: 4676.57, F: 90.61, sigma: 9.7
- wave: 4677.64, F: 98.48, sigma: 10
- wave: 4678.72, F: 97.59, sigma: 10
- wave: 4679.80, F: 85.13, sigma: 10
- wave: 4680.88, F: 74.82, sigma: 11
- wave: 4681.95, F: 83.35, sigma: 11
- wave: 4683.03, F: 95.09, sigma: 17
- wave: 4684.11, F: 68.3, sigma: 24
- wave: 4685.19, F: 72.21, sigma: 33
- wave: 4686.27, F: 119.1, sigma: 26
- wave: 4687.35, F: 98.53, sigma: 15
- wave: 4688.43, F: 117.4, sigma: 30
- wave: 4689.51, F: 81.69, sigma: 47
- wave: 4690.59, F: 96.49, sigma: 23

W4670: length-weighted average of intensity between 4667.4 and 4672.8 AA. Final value 88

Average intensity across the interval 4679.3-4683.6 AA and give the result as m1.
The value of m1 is 84.5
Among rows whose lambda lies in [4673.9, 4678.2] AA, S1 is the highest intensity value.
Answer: 98.48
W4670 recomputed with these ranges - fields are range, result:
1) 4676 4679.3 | 95.2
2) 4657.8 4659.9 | 91.9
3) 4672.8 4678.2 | 90.4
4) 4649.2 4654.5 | 93.5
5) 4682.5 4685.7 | 78.5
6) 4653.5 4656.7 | 90.4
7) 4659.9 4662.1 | 95.7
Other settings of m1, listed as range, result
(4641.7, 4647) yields 83.5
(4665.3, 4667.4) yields 85.2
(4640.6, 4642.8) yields 92.1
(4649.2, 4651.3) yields 97.1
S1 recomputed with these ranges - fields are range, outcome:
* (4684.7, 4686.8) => 119.1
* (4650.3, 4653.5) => 101.4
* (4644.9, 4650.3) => 93.7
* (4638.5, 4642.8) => 97.48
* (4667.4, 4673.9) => 106.1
